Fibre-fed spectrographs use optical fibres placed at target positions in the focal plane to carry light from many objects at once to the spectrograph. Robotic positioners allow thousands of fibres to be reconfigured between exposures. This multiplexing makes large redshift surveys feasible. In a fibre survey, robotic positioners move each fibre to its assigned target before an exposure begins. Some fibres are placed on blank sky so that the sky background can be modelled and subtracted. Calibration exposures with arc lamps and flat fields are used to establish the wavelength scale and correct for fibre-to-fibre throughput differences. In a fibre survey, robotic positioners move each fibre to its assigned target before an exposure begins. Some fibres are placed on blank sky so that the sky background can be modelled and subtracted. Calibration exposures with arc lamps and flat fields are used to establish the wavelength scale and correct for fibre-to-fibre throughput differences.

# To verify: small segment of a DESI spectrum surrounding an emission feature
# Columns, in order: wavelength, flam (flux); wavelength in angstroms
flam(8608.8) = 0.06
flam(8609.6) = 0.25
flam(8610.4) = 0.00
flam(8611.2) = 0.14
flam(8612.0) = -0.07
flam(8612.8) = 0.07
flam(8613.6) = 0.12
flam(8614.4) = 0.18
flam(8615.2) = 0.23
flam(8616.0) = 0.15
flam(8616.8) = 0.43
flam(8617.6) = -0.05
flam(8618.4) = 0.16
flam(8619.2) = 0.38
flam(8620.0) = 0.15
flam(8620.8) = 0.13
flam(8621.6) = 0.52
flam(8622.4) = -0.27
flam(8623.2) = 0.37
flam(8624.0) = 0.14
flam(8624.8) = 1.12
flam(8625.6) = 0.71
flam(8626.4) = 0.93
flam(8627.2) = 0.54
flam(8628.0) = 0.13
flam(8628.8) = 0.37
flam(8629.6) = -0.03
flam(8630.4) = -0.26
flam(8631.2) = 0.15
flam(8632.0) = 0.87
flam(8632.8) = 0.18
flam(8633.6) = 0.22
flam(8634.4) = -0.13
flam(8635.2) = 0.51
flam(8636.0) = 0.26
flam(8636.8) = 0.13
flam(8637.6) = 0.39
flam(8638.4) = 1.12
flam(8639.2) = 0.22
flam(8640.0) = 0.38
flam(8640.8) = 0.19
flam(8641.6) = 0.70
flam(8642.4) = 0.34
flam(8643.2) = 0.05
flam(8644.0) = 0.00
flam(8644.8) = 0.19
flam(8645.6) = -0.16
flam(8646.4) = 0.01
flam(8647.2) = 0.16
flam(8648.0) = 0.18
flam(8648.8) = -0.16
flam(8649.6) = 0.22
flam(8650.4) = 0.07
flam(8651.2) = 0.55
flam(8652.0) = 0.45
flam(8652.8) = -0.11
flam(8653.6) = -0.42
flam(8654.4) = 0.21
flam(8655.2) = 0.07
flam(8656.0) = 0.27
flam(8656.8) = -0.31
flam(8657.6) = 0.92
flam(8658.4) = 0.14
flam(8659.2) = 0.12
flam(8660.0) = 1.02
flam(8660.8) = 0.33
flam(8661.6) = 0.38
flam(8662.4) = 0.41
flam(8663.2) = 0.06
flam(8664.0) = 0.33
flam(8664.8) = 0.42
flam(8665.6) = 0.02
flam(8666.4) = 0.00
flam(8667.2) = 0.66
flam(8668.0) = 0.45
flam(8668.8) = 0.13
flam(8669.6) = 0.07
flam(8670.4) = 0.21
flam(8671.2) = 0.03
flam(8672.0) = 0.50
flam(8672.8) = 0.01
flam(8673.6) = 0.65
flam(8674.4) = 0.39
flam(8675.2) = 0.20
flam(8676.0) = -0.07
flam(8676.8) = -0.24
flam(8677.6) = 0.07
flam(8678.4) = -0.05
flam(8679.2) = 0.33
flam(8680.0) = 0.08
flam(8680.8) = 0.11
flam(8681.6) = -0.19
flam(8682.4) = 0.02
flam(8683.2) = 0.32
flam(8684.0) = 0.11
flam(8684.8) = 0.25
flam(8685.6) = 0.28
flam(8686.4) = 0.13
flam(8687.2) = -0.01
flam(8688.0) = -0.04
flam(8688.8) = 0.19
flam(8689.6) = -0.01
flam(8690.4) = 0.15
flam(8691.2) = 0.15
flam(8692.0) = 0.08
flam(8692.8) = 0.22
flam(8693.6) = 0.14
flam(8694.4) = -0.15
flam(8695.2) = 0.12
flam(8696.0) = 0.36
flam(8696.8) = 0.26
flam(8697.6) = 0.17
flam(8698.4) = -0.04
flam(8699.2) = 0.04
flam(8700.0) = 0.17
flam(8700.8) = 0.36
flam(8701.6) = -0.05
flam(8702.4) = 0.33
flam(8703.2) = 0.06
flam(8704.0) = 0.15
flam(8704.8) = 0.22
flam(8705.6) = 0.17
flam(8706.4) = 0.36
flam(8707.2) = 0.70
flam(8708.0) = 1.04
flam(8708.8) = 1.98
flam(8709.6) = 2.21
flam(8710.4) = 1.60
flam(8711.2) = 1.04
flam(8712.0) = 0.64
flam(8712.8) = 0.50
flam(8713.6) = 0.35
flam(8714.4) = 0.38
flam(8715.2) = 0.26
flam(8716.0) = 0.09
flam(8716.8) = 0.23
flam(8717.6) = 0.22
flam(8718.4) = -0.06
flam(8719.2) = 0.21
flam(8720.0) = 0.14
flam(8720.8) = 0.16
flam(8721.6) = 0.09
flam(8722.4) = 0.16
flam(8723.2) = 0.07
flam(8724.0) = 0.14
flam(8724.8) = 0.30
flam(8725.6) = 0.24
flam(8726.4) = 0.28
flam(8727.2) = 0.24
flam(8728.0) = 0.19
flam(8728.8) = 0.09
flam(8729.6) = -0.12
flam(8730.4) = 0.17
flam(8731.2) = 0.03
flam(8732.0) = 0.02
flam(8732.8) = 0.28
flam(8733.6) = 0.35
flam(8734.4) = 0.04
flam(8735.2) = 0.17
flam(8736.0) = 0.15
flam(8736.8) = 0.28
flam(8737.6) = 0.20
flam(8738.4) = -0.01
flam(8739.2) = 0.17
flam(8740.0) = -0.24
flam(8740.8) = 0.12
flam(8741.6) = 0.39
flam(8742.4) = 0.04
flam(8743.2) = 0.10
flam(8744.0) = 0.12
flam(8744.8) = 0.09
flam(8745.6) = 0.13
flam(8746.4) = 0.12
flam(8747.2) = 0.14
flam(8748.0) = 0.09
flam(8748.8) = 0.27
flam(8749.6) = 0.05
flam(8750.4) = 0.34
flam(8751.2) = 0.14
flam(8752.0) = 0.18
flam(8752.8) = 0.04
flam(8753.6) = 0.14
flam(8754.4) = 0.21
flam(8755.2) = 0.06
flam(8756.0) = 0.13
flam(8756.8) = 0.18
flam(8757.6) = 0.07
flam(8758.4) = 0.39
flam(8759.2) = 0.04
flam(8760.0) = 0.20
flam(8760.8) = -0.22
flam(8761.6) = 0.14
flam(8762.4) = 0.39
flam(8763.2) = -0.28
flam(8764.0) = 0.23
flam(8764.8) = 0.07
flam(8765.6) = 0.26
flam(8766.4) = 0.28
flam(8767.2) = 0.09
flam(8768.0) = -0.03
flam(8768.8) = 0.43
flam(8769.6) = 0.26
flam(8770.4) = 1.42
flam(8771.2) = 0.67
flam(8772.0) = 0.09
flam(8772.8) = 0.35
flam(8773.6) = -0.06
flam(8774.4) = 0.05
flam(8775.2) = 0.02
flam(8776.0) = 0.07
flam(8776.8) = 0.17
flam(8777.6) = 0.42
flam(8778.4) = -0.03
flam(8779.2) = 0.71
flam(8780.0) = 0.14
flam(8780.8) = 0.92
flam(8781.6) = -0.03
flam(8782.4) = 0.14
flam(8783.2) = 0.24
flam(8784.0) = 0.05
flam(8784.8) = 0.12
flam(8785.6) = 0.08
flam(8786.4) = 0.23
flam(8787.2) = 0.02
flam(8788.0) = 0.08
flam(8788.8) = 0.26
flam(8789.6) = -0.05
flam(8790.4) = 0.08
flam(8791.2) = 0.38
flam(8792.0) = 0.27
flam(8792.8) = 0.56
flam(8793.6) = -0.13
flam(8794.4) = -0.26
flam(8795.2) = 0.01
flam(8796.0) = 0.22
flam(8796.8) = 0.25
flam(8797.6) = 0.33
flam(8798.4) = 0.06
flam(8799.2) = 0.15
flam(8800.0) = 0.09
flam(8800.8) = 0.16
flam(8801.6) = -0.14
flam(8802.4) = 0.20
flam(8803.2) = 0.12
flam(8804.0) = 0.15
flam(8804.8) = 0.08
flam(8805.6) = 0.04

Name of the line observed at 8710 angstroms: [O III]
